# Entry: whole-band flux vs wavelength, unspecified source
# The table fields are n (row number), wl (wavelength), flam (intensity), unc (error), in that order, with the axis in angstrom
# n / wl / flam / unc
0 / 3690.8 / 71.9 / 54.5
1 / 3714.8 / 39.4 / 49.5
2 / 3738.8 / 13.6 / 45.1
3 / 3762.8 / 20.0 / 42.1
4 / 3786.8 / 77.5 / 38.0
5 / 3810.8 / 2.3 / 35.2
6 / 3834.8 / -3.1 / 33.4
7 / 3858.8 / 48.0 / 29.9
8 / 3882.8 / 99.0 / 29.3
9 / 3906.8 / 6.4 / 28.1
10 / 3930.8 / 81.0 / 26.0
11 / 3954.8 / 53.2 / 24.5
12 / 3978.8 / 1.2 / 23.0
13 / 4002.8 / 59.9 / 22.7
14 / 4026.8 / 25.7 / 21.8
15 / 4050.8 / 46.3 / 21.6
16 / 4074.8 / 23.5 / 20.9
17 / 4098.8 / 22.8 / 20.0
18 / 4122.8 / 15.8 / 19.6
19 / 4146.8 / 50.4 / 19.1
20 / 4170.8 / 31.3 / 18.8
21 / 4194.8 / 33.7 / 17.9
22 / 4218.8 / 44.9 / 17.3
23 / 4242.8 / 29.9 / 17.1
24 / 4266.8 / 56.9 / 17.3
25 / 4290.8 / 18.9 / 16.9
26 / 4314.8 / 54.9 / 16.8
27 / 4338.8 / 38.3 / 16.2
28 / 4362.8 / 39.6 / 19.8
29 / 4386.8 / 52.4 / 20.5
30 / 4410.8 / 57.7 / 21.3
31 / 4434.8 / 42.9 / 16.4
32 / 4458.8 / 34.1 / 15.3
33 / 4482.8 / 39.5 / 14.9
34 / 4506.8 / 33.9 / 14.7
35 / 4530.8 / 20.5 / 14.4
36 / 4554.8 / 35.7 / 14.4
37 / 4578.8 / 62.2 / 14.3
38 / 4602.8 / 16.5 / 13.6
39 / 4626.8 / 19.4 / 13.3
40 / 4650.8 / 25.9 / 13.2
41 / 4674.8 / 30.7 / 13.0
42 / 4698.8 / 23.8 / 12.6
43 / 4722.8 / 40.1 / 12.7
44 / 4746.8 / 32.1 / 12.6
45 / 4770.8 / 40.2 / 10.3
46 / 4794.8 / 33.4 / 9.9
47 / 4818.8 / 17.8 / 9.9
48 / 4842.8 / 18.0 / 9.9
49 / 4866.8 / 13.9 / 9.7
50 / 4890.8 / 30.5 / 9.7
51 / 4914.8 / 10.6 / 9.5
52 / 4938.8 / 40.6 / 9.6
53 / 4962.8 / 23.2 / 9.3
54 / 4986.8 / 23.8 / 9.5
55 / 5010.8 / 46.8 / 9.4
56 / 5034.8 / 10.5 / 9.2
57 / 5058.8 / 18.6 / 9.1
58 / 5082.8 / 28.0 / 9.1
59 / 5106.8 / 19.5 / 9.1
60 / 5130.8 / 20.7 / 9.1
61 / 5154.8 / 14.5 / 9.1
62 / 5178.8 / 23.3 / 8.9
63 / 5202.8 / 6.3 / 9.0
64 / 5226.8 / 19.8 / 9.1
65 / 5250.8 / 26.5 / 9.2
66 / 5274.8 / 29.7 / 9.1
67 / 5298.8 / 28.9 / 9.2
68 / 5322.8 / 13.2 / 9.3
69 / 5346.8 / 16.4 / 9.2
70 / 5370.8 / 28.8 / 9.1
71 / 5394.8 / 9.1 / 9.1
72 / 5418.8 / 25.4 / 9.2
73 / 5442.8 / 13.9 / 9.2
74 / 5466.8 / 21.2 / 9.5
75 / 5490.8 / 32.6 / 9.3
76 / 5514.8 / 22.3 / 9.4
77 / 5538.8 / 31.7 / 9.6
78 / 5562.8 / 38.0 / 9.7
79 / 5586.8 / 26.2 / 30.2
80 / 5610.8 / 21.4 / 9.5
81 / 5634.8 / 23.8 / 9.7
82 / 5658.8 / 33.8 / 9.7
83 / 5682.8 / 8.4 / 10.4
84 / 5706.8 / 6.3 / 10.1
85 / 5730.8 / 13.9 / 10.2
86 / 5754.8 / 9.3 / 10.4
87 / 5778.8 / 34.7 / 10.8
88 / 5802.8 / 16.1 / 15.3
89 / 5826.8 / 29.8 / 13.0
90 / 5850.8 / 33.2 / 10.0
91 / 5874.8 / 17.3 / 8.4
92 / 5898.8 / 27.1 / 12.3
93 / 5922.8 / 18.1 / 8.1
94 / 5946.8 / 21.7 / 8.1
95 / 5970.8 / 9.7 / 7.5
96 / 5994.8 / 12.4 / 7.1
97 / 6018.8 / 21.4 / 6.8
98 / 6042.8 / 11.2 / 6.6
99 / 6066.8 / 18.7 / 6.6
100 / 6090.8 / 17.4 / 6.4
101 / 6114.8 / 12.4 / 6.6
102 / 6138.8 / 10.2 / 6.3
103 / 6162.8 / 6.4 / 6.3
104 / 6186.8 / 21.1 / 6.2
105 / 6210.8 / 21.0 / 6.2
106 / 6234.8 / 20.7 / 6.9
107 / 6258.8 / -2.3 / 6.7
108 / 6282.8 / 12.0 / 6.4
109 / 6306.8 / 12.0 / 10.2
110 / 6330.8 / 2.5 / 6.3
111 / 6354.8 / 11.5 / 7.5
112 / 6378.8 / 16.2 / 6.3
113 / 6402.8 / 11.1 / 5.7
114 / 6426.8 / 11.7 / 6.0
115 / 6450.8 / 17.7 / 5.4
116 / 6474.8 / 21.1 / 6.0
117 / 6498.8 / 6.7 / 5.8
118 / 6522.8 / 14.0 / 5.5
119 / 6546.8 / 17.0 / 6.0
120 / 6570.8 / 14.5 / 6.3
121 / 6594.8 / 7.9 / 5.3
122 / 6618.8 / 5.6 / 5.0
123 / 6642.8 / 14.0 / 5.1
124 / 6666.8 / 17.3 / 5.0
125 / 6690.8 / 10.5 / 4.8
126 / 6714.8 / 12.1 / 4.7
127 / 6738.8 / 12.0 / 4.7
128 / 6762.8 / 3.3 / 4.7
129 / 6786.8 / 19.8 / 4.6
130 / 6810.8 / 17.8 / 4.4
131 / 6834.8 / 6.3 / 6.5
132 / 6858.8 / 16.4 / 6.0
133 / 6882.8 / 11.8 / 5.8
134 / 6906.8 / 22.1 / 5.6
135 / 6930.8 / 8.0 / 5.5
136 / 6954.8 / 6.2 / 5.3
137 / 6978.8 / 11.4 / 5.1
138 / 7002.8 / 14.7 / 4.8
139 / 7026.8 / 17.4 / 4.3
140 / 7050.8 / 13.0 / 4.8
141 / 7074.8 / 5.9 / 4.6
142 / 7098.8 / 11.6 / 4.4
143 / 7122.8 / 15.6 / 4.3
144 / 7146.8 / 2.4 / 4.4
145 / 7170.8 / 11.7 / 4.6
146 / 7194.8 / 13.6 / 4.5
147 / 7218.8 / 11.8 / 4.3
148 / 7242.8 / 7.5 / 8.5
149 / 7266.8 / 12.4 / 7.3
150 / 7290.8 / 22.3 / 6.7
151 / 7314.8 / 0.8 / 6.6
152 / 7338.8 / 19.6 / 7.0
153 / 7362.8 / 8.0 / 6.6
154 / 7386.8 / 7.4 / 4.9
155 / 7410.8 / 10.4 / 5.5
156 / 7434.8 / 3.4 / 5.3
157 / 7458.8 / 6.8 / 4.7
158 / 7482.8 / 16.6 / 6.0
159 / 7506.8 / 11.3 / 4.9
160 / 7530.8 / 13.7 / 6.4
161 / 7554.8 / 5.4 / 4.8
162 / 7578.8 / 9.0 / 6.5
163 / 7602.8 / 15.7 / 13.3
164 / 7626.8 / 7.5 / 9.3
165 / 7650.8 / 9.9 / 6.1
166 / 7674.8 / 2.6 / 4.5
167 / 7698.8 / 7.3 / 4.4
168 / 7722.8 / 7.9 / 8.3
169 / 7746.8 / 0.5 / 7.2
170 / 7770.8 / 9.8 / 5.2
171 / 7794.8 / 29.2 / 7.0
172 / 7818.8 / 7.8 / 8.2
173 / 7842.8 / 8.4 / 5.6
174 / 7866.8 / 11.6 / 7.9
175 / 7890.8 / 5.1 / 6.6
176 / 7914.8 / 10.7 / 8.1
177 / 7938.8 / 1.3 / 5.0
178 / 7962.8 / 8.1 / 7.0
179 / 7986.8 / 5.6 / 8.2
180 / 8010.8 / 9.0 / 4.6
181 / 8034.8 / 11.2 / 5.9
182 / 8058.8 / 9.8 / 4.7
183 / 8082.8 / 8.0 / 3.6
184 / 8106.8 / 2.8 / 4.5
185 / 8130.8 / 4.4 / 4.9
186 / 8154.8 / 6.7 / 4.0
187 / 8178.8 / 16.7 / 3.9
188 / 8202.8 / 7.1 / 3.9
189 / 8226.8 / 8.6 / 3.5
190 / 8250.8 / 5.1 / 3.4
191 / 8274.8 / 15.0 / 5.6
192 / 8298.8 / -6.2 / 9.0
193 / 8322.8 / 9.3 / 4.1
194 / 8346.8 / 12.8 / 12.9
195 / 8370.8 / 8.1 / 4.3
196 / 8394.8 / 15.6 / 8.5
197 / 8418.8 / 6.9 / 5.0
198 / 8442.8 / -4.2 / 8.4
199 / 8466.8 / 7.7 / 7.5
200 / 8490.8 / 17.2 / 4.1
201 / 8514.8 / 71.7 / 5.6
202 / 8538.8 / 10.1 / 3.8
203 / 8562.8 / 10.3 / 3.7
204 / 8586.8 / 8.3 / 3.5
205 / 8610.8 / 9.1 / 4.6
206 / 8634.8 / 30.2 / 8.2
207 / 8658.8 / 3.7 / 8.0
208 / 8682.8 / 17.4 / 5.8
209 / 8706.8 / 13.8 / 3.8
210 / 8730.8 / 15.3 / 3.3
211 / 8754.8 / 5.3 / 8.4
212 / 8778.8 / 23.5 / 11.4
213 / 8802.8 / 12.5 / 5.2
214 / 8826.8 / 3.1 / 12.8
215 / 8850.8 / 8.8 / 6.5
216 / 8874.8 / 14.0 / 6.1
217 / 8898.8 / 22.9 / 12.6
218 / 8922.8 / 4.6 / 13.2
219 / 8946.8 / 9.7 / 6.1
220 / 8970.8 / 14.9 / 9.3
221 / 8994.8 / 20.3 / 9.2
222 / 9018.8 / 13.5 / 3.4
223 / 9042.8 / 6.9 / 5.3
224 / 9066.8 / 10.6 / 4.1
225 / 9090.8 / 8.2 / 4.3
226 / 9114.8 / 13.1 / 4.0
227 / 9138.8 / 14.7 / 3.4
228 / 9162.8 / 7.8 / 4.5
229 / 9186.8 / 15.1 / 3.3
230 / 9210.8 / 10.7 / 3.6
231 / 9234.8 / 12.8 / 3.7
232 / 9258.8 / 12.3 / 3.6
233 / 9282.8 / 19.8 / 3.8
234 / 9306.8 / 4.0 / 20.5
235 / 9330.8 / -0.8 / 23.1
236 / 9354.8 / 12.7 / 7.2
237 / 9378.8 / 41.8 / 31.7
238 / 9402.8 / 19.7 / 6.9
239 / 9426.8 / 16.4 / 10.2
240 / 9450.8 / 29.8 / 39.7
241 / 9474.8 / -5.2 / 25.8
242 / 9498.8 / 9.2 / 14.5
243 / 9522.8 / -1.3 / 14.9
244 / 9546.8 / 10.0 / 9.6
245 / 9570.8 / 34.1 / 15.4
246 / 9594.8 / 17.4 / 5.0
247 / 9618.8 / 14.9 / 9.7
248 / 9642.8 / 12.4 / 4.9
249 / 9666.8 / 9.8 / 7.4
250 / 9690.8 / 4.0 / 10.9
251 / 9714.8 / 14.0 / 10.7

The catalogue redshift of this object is 1.28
